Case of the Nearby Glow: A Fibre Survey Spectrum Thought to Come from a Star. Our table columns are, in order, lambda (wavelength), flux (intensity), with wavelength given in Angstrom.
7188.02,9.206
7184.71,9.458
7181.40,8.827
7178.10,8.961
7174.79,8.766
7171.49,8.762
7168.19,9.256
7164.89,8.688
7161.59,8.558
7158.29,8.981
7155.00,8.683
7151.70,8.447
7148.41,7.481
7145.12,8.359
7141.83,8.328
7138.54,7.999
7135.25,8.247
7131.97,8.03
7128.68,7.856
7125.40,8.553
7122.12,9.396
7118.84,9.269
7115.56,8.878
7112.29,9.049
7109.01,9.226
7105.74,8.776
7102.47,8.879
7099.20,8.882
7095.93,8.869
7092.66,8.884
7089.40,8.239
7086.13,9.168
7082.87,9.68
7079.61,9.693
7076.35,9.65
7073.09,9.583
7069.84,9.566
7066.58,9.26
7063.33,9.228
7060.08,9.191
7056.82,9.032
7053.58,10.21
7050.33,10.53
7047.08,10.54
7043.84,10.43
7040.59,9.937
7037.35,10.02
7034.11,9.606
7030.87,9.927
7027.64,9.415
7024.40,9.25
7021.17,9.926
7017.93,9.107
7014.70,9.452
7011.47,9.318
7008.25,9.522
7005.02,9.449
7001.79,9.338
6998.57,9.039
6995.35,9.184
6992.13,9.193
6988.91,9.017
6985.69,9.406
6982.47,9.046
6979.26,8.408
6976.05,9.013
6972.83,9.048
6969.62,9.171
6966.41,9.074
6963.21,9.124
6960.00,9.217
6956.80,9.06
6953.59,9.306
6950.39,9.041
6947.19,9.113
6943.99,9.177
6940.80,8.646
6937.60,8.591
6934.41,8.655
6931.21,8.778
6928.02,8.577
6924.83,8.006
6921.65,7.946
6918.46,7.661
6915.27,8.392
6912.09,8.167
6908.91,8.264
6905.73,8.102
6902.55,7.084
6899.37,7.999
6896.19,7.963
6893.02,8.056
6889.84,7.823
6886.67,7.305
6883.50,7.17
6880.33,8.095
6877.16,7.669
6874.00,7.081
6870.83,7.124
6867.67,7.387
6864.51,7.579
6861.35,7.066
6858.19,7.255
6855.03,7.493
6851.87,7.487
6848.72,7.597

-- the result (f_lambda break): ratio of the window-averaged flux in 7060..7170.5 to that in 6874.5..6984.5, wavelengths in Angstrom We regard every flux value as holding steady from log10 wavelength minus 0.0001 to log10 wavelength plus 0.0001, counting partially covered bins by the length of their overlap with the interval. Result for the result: 1.05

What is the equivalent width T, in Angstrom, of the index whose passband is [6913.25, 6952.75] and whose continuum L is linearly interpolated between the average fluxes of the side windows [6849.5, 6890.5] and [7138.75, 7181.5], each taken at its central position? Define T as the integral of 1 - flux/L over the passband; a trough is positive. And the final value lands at -4.5 Angstrom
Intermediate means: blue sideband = 7.42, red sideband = 8.6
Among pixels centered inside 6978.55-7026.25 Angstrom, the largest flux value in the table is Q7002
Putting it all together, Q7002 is 9.926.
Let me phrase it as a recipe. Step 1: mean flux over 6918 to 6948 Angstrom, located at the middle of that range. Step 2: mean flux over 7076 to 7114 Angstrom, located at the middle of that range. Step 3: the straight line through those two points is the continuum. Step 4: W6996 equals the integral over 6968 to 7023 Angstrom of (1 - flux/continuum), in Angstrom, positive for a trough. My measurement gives -3.0 Angstrom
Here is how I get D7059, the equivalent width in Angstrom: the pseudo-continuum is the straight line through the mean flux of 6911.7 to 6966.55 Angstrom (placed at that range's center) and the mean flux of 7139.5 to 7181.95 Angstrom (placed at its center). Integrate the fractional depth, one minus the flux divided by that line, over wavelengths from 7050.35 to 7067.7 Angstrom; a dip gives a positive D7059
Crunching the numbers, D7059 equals -1.7 Angstrom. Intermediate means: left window 8.7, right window 8.61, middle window 9.5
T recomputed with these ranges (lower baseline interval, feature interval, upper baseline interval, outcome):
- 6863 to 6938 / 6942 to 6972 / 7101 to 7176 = -4.0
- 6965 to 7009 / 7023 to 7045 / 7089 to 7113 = -1.9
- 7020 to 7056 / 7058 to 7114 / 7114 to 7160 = 0.4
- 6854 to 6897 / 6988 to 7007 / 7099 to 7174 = -2.8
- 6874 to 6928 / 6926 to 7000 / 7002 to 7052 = -1.8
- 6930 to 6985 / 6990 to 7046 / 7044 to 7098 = -1.8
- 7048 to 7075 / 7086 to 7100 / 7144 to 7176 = 0.8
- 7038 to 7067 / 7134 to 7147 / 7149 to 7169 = 1.0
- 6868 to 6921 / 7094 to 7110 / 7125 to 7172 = -1.2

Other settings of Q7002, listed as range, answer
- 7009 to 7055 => 10.54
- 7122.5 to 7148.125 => 8.553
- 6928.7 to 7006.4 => 9.449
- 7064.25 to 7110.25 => 9.693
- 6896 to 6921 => 8.392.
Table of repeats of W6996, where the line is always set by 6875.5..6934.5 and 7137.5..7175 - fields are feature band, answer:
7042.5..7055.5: -3.3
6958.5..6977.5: -2.3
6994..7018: -3.3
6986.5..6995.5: -1.1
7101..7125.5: -1.7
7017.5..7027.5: -1.5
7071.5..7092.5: -2.4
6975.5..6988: -1.3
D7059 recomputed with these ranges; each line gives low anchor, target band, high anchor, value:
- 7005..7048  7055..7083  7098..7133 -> -0.5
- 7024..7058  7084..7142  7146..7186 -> 3.3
